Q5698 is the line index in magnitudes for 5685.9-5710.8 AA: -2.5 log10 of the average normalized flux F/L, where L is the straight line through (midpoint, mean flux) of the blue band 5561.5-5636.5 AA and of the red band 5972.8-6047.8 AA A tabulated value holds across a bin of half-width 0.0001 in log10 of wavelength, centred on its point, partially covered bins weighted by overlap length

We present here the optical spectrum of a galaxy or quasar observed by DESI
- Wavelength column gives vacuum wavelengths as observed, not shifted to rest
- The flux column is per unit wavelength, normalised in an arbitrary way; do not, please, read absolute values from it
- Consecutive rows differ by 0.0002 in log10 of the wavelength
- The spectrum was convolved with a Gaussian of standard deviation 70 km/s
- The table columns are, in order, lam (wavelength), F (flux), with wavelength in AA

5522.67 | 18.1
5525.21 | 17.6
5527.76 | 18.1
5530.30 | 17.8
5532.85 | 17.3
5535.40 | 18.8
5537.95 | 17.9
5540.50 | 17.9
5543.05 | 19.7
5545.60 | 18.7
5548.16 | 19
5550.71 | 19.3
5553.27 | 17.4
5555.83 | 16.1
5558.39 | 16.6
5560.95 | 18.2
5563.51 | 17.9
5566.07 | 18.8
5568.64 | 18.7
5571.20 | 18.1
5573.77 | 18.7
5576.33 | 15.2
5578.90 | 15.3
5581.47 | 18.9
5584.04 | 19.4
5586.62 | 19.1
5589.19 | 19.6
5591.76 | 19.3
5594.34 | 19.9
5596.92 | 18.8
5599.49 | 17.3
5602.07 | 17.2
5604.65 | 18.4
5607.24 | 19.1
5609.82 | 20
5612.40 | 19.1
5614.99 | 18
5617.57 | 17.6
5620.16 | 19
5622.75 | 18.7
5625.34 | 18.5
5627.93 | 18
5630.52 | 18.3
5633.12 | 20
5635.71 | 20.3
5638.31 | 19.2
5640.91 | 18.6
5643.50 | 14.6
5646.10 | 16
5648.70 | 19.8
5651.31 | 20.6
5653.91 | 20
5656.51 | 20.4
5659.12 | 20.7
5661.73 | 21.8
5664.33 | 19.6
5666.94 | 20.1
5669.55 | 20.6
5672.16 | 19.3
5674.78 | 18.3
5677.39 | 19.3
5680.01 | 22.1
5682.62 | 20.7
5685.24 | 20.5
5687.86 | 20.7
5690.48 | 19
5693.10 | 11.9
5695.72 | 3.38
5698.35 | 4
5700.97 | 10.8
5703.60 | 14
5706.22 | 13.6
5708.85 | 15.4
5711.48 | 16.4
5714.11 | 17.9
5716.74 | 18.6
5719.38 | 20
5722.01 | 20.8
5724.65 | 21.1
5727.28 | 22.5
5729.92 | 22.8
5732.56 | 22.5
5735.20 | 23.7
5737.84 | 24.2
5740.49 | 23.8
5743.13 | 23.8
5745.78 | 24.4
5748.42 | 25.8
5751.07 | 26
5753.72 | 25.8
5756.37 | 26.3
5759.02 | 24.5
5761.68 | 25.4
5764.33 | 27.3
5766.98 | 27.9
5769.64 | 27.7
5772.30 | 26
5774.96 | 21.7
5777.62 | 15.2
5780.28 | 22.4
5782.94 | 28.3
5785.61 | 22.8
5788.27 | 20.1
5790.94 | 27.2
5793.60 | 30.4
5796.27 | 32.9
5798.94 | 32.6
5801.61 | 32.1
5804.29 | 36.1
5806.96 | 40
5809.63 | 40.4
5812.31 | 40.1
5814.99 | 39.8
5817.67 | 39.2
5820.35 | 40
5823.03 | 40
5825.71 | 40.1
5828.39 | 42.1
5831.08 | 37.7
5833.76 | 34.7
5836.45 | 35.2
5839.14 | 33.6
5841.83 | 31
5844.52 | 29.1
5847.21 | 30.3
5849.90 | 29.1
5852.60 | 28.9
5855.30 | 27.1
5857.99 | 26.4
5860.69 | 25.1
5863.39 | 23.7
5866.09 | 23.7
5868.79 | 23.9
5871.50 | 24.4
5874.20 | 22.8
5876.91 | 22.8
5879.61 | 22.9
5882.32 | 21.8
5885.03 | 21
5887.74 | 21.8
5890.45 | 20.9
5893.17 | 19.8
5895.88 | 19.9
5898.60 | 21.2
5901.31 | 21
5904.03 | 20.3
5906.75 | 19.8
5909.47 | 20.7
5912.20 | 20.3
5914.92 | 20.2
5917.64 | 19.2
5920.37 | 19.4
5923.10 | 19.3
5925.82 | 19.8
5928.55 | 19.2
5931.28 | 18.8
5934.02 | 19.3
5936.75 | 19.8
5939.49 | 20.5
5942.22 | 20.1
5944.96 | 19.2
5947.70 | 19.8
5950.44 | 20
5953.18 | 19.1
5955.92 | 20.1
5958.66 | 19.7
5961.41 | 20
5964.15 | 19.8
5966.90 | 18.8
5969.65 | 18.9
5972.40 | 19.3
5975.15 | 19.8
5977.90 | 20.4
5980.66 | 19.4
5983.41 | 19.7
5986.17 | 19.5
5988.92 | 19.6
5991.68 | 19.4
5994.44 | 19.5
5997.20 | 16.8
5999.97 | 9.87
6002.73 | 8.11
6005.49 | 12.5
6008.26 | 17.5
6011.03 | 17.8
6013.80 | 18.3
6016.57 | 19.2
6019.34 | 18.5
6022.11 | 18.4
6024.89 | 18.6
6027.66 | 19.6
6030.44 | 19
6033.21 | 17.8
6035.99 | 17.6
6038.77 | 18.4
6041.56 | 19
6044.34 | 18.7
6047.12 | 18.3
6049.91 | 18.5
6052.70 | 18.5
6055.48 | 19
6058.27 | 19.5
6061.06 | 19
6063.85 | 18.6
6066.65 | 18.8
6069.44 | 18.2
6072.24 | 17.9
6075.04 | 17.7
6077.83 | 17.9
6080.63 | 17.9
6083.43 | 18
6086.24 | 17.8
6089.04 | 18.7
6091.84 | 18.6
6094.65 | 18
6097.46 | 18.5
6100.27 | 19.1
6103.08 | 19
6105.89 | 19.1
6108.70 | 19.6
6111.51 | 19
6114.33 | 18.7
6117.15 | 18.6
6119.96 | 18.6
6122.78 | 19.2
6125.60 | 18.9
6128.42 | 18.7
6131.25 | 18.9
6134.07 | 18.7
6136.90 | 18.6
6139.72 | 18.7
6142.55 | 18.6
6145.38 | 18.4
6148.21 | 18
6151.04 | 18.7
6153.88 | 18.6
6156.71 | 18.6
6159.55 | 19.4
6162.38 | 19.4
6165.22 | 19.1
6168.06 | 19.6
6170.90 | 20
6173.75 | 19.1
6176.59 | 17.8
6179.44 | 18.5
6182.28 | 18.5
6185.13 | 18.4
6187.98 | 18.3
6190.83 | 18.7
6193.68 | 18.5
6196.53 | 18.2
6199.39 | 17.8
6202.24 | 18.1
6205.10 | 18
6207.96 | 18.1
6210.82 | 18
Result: 0.39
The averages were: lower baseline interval 18.5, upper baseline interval 17.8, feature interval 12.8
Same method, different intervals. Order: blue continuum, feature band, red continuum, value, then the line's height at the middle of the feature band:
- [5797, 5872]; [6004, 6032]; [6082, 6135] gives 0.293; 23.5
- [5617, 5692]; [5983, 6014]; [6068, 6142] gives 0.147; 18.8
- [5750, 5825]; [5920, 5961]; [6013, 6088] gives 0.187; 23.3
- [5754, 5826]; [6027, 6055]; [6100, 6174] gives 0.191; 22.1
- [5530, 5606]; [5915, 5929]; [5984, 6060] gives -0.097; 17.8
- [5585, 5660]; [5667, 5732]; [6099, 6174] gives 0.089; 18.8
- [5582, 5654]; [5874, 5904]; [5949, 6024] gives -0.167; 18.3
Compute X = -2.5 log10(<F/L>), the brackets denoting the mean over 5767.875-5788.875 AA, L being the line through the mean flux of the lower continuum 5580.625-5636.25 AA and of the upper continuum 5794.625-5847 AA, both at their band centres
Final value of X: 0.379 mag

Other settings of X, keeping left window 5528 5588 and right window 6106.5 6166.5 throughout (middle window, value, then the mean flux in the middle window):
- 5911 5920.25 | -0.07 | 19.8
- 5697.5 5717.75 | 0.29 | 14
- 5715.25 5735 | -0.17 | 21.3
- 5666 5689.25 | -0.11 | 20.2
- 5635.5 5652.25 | -0.01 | 18.3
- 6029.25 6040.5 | 0.03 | 18.2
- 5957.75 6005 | 0.03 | 18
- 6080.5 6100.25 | 0.03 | 18.3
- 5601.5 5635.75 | -0.03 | 18.7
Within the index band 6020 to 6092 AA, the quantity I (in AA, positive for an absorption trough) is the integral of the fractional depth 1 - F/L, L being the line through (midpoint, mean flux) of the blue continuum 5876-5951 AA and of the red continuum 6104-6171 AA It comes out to 3.5 AA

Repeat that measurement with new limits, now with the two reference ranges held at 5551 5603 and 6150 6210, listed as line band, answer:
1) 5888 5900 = -1.5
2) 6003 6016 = 1.8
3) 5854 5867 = -4.9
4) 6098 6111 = -0.4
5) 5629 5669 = -2.7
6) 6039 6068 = -0.4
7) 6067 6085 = 0.5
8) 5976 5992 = -1.1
